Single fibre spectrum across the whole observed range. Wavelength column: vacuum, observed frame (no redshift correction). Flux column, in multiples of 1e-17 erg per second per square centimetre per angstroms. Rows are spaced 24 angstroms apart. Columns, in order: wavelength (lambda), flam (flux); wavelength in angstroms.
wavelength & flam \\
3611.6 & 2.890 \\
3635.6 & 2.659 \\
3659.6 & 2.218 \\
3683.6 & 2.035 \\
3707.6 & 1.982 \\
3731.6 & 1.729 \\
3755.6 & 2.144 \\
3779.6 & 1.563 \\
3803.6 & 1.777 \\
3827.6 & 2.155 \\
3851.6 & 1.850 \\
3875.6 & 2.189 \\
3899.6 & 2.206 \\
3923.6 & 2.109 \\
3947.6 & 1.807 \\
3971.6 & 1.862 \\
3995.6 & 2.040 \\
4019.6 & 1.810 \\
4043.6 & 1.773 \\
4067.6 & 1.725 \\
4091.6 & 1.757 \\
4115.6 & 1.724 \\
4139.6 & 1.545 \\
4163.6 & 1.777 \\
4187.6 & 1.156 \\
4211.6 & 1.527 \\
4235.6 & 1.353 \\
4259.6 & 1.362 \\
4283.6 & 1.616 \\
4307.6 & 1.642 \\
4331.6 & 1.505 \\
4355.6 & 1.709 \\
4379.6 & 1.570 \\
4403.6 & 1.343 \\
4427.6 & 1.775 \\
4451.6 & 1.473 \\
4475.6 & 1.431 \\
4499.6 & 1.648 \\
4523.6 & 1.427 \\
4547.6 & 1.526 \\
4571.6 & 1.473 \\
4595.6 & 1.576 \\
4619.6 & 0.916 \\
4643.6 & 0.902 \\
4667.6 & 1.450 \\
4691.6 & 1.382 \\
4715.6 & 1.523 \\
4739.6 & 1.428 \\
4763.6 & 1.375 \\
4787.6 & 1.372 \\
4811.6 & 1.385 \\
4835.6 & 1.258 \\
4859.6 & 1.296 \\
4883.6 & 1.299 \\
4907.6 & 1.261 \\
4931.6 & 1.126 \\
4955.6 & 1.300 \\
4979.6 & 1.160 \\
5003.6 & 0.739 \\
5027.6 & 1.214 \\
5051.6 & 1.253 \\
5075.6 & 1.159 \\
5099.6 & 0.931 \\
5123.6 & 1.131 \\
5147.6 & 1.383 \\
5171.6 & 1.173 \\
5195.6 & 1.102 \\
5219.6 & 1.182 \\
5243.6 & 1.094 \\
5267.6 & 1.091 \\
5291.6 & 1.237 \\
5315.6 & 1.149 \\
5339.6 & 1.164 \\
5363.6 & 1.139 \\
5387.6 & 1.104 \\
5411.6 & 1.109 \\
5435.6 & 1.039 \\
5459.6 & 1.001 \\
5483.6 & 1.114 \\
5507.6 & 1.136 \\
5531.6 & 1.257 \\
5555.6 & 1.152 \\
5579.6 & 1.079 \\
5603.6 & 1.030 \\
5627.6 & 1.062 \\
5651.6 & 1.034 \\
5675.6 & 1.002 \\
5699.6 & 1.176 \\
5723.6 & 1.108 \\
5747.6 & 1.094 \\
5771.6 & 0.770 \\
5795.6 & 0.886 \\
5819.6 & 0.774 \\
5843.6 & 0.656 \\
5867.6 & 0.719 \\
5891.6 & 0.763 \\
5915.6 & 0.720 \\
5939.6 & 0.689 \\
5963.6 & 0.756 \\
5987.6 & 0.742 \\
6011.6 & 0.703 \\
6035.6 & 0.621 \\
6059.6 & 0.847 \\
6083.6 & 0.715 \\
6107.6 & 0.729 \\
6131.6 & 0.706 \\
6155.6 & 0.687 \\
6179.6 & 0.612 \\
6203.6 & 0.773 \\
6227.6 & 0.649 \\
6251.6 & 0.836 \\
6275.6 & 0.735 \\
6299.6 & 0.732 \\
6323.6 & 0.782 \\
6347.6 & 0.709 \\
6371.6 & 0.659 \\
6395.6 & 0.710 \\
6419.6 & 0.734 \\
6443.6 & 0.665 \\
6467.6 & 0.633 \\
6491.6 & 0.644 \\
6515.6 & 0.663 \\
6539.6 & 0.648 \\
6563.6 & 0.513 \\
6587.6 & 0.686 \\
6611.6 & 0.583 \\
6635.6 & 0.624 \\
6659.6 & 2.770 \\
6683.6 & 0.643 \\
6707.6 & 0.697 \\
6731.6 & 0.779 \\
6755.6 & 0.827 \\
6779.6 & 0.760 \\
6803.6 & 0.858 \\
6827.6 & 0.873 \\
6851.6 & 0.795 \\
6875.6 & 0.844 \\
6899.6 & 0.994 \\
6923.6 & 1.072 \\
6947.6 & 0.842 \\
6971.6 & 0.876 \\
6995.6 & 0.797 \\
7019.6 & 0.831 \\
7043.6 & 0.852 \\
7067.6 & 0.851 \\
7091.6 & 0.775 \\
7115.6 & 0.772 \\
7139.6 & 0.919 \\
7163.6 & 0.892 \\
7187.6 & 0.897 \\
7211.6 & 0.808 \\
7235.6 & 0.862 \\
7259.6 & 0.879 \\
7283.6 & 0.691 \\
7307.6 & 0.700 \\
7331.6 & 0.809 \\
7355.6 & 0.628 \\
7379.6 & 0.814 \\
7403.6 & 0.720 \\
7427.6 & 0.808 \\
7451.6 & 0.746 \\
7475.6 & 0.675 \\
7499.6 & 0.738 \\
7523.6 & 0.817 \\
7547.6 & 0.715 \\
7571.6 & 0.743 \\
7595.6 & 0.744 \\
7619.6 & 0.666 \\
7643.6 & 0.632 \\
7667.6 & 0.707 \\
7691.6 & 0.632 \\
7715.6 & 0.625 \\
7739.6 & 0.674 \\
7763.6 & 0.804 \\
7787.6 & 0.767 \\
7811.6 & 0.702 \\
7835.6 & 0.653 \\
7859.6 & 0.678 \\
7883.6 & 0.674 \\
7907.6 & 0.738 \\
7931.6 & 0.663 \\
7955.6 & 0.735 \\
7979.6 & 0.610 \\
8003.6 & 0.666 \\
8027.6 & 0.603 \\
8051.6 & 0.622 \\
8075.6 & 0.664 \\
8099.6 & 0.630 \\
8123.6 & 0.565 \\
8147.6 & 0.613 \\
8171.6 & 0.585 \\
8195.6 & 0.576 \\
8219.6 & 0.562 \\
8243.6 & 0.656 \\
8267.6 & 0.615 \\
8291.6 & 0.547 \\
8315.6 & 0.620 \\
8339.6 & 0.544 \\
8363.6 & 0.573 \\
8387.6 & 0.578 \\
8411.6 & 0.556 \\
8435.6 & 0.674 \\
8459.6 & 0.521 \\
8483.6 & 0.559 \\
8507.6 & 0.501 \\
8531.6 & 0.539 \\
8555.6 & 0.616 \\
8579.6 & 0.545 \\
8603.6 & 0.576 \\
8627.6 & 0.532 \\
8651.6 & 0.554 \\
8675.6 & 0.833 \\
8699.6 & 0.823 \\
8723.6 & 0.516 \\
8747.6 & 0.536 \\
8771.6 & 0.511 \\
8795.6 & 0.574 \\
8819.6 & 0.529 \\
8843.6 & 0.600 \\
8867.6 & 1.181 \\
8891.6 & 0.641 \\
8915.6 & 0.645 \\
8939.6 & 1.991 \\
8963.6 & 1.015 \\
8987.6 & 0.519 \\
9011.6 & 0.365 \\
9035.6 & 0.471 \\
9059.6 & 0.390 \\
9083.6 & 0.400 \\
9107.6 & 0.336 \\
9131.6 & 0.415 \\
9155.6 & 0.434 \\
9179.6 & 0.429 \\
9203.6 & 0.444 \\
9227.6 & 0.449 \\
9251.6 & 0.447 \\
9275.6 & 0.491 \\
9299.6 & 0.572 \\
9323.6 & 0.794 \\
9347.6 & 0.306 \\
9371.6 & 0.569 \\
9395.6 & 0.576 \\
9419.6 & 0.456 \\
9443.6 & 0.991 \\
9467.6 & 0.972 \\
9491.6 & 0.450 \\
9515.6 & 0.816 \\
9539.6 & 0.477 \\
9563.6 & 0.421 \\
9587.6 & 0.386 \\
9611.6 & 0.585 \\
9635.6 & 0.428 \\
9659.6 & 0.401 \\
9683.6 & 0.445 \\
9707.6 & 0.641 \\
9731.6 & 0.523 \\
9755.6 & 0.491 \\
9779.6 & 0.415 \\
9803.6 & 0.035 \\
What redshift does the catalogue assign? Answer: 0.787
